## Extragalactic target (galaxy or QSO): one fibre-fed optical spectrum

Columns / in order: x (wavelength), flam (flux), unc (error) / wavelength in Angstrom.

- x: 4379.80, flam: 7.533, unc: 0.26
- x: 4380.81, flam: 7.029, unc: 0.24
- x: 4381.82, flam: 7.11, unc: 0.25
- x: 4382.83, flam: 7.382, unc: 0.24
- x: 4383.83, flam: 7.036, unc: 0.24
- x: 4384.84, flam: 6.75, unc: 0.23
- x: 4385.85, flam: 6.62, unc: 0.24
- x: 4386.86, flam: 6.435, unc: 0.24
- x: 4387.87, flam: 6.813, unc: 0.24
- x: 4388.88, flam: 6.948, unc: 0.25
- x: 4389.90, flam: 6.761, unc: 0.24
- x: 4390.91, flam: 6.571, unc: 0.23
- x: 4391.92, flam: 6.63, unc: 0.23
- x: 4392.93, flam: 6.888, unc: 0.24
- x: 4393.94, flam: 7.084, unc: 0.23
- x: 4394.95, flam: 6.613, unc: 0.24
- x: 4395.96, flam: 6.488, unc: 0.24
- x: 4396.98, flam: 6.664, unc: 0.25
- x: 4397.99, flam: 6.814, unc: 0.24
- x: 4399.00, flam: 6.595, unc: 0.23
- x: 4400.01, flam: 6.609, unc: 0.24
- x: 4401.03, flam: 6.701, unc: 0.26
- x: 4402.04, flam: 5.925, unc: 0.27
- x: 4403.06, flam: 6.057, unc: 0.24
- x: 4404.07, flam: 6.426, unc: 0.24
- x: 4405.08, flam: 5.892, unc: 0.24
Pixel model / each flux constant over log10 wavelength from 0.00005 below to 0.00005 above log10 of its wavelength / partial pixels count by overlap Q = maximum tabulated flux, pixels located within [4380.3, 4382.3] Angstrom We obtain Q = 7.11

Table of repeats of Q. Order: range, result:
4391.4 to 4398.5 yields 7.084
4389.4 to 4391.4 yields 6.761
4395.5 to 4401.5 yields 6.814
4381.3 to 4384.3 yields 7.382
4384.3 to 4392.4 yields 6.948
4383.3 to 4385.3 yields 7.036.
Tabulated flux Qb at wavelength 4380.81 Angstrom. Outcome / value 7.029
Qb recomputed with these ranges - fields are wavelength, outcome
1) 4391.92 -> 6.63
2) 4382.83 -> 7.382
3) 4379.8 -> 7.533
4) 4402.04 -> 5.925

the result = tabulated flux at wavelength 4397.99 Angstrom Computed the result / 6.814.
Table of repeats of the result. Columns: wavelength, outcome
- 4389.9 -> 6.761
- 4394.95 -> 6.613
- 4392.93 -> 6.888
